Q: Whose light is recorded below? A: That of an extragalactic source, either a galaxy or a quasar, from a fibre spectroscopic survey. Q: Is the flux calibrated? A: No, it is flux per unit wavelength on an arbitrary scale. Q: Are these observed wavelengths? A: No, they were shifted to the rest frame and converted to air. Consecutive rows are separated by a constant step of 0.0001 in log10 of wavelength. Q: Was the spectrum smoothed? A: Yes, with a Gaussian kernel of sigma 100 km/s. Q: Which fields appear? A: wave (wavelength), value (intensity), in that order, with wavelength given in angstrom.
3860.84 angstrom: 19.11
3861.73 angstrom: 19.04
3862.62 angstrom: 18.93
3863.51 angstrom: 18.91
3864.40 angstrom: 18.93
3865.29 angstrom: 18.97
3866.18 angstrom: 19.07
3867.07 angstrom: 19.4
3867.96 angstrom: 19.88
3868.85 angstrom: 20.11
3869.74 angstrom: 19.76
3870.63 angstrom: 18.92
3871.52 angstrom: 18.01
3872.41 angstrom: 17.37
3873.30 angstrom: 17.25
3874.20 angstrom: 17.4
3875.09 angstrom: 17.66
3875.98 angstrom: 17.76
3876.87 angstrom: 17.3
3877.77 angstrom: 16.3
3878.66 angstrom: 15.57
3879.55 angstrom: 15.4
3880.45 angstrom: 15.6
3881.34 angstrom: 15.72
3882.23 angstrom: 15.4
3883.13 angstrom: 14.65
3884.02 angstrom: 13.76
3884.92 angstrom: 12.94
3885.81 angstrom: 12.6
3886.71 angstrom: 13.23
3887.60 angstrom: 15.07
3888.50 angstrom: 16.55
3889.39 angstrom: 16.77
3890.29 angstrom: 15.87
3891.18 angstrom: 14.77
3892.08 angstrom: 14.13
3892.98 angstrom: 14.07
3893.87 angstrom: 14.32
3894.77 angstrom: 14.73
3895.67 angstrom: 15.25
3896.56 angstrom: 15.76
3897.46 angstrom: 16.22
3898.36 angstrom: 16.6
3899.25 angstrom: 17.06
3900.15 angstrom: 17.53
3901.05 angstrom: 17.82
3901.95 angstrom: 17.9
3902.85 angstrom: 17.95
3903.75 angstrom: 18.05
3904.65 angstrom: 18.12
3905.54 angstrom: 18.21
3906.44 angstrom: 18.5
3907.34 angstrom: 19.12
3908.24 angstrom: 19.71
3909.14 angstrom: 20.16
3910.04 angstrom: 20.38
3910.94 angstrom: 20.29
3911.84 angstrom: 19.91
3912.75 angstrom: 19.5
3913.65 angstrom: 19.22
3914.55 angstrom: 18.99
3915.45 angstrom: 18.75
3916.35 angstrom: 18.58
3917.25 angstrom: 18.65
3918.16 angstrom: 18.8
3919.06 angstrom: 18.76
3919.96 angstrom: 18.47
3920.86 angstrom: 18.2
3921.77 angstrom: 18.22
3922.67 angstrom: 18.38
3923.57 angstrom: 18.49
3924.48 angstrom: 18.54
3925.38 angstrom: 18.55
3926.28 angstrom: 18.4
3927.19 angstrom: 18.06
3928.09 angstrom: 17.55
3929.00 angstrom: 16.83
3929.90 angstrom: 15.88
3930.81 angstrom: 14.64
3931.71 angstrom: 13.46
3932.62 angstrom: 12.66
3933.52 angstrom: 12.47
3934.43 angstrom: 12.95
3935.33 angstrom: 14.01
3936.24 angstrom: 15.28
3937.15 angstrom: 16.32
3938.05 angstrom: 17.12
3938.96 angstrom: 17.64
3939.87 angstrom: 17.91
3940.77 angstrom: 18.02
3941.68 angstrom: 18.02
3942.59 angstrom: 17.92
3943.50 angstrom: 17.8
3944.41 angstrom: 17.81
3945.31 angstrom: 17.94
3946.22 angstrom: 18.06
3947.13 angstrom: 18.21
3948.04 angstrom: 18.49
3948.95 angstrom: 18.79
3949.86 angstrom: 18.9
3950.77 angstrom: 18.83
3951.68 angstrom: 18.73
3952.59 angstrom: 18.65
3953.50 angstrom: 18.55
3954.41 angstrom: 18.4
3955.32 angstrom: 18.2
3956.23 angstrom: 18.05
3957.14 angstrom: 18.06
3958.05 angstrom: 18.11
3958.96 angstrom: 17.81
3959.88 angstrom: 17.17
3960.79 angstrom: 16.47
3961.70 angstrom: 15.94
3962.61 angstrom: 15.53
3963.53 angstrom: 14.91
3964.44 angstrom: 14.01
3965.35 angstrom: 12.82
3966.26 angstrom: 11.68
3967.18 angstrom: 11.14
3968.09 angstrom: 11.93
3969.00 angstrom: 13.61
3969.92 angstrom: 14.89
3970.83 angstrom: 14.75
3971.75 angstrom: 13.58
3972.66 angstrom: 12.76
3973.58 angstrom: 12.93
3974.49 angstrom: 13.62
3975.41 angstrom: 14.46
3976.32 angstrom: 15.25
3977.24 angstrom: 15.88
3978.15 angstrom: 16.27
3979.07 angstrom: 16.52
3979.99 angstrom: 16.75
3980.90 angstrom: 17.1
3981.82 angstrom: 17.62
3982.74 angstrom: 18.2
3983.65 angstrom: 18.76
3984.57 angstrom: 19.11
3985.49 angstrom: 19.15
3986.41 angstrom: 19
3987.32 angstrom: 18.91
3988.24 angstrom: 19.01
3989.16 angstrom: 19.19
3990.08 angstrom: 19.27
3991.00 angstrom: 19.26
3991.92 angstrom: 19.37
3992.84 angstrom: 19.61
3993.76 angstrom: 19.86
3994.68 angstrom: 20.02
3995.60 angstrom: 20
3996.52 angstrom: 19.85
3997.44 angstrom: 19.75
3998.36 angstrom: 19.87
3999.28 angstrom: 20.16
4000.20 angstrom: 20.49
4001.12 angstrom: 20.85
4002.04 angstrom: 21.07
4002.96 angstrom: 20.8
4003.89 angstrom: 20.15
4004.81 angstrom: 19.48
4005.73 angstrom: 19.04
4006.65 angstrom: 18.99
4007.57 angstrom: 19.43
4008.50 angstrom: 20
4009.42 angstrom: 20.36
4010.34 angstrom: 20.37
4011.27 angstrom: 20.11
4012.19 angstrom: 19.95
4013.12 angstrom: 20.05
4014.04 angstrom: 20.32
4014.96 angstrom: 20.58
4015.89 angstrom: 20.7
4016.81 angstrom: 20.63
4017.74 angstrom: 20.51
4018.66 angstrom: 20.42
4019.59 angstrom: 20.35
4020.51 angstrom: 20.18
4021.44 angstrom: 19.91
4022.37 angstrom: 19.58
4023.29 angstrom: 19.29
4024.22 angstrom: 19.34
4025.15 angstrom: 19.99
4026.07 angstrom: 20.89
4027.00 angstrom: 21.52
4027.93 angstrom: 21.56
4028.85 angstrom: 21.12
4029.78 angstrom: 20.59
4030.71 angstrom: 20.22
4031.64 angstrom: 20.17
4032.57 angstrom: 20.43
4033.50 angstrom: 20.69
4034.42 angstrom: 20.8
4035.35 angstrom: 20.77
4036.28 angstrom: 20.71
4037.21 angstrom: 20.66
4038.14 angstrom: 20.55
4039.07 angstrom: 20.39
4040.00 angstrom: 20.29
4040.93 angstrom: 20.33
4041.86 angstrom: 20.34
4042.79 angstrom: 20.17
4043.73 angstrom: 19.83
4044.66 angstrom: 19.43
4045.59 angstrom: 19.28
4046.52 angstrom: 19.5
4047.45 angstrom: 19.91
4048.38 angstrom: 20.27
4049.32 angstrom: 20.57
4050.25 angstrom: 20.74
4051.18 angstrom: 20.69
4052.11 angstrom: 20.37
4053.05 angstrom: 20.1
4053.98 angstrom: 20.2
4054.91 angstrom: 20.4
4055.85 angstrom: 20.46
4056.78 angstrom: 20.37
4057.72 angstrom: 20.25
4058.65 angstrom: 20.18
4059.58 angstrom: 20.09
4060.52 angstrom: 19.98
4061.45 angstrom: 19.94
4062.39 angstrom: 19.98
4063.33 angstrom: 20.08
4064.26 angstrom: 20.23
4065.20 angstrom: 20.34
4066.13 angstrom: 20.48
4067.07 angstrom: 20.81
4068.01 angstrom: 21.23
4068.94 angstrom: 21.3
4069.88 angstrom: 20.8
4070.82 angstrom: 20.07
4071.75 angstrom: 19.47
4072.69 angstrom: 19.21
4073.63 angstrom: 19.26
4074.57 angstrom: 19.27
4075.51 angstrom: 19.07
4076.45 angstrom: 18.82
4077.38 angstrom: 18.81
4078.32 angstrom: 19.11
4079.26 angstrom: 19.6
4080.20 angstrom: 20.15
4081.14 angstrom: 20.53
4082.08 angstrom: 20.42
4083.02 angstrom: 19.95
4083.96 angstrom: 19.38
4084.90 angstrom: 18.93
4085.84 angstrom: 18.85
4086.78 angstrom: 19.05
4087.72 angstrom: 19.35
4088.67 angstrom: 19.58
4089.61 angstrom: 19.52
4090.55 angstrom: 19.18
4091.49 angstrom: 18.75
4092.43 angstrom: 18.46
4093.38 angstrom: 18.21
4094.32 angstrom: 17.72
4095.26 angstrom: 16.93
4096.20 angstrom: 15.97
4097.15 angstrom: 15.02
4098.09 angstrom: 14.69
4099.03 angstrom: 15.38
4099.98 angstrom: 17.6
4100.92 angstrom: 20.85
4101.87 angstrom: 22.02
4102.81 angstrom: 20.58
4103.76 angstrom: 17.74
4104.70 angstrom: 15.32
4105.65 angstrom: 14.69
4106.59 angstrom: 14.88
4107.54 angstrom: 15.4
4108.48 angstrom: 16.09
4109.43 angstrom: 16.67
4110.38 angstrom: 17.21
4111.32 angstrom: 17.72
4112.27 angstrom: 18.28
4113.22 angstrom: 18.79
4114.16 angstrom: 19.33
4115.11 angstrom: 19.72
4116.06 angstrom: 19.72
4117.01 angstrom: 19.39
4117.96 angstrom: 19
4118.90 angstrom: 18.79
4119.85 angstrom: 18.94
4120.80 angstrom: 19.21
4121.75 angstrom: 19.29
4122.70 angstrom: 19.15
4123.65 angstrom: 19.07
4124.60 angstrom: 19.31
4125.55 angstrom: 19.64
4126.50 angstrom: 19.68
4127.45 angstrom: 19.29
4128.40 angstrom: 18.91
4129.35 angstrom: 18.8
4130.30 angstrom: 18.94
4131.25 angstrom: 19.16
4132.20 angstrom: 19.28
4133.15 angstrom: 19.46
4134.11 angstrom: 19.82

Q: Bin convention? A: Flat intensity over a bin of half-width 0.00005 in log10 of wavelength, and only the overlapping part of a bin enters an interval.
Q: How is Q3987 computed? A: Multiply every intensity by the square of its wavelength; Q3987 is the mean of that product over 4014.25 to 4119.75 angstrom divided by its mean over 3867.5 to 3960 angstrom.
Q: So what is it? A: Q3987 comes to 1.22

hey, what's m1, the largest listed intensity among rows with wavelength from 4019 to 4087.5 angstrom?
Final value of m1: 21.56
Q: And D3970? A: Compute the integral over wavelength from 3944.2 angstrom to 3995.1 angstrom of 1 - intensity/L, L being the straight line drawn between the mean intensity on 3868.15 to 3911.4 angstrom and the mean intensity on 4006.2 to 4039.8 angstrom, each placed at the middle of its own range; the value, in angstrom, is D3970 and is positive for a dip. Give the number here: 5.3 angstrom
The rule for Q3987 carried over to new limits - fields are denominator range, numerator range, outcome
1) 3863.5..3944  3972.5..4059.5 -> 1.21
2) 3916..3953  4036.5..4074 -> 1.24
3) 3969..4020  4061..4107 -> 1.06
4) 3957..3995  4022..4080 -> 1.28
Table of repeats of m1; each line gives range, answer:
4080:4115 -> 22.02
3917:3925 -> 18.8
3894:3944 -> 20.38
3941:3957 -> 18.9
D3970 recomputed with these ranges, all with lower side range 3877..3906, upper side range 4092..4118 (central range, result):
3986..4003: -3.2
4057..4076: -3.1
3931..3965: -1.4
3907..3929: -3.9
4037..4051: -2.5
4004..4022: -3.5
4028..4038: -2.2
